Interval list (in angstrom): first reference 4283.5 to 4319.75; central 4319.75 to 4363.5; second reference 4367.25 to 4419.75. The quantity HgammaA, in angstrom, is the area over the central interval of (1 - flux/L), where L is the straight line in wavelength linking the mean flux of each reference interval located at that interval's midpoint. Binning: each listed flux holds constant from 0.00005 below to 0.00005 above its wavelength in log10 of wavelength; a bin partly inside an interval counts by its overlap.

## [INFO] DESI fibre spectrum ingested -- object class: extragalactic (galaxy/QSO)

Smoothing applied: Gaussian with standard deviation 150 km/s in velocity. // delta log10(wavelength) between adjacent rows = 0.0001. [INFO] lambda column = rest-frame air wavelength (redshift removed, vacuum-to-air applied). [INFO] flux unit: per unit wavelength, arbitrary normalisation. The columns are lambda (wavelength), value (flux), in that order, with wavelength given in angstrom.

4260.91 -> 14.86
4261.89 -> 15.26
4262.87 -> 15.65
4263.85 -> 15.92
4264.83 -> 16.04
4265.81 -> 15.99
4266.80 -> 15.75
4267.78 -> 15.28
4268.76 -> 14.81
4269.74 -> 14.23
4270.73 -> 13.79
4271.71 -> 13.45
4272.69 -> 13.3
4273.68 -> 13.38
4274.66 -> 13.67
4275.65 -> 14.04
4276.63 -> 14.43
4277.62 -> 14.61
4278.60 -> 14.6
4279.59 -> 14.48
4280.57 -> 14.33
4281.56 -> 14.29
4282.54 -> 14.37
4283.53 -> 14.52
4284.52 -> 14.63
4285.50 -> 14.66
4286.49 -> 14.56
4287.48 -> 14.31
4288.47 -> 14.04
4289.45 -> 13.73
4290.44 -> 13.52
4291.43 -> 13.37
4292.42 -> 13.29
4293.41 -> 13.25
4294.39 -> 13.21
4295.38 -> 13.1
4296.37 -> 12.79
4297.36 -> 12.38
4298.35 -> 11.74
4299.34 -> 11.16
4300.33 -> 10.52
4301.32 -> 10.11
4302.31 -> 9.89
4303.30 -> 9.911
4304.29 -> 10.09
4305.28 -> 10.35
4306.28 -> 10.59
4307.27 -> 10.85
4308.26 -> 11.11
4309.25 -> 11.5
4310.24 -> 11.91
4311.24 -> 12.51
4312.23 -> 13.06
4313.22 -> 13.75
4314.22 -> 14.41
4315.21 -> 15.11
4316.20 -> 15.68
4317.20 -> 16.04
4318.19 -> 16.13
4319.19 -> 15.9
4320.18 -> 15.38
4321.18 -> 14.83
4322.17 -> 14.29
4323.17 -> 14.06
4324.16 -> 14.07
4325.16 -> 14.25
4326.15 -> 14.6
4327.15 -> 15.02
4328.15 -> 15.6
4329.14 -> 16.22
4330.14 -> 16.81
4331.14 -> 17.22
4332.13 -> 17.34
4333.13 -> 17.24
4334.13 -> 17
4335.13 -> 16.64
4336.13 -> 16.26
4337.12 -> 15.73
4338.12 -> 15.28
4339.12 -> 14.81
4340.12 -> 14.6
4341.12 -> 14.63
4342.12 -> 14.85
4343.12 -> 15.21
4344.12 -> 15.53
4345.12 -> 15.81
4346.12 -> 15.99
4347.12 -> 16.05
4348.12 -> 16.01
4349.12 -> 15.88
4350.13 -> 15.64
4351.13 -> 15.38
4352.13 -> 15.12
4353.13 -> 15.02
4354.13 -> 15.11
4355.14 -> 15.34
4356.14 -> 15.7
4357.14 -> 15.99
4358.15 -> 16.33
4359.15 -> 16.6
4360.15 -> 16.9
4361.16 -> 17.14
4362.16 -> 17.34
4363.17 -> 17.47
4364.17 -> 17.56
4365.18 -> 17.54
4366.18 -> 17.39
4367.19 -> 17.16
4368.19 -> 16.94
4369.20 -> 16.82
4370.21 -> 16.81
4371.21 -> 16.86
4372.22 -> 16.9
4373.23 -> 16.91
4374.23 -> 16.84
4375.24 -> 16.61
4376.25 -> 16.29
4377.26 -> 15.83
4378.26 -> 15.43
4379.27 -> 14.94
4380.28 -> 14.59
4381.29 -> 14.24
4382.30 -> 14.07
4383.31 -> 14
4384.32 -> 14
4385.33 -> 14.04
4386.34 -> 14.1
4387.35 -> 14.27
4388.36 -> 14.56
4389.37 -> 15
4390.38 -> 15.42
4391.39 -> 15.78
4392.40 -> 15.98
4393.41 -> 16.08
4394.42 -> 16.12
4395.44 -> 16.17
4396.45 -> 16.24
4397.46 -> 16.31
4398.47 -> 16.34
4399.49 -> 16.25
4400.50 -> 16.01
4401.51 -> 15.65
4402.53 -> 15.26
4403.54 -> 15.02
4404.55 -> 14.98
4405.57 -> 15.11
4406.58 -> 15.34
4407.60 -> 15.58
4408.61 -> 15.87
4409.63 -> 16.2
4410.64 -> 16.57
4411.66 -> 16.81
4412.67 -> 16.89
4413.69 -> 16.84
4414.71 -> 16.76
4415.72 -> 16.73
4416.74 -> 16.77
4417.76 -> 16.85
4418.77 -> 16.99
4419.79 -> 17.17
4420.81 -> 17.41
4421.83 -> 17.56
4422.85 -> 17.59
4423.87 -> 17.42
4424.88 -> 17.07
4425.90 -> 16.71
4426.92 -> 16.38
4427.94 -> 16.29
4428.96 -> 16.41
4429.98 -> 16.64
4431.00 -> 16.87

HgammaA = -4.8 angstrom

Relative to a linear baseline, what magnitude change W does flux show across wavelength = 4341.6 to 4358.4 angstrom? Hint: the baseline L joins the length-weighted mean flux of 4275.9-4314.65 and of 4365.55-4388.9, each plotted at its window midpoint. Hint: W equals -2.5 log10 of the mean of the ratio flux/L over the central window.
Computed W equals -0.062 mag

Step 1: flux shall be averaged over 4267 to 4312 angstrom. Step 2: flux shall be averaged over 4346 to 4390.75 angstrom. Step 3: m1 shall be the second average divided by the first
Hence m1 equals 1.22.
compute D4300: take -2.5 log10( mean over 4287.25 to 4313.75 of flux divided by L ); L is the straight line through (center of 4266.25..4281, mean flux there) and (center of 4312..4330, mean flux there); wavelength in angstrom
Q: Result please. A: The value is 0.21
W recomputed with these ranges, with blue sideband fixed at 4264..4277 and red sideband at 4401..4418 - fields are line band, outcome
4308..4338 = 0.006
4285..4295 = 0.071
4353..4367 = -0.072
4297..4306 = 0.362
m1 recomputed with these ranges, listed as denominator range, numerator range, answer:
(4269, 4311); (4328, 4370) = 1.25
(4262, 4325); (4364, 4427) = 1.18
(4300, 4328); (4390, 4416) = 1.22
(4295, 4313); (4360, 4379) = 1.49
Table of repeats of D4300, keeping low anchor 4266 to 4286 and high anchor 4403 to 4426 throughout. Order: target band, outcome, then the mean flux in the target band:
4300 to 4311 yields 0.36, 10.7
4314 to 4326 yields 0.00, 15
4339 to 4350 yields 0.00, 15.4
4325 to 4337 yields -0.07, 16.2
